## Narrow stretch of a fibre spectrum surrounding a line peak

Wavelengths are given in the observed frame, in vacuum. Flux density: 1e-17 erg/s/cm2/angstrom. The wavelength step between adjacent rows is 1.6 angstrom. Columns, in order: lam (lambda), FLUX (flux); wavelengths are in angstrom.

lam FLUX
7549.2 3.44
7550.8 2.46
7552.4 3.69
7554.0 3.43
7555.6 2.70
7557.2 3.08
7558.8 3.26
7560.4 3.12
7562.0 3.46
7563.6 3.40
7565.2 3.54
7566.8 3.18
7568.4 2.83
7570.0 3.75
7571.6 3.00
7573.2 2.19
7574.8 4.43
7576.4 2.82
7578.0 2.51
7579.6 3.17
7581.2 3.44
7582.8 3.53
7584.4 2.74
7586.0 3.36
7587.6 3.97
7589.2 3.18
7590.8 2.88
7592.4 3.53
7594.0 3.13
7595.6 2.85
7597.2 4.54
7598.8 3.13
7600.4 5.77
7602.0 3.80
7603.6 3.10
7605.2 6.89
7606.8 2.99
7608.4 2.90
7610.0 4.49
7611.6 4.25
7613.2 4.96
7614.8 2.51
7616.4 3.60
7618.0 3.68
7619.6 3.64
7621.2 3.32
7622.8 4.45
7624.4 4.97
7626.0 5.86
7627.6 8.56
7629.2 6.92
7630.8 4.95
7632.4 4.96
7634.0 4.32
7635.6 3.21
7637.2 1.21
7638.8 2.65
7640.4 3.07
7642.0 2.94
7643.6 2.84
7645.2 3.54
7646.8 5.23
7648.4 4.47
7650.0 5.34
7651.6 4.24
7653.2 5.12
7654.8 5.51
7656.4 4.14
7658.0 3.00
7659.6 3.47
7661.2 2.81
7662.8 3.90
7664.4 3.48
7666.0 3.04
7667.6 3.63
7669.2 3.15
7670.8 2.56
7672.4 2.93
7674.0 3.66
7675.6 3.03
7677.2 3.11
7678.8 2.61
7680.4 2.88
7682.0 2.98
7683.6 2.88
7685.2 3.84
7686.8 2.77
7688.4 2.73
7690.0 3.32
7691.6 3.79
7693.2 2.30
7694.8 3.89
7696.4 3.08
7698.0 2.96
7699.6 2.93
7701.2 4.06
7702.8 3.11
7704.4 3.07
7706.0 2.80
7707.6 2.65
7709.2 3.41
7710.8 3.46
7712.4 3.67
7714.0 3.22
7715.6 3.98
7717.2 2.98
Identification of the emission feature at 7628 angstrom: H-alpha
